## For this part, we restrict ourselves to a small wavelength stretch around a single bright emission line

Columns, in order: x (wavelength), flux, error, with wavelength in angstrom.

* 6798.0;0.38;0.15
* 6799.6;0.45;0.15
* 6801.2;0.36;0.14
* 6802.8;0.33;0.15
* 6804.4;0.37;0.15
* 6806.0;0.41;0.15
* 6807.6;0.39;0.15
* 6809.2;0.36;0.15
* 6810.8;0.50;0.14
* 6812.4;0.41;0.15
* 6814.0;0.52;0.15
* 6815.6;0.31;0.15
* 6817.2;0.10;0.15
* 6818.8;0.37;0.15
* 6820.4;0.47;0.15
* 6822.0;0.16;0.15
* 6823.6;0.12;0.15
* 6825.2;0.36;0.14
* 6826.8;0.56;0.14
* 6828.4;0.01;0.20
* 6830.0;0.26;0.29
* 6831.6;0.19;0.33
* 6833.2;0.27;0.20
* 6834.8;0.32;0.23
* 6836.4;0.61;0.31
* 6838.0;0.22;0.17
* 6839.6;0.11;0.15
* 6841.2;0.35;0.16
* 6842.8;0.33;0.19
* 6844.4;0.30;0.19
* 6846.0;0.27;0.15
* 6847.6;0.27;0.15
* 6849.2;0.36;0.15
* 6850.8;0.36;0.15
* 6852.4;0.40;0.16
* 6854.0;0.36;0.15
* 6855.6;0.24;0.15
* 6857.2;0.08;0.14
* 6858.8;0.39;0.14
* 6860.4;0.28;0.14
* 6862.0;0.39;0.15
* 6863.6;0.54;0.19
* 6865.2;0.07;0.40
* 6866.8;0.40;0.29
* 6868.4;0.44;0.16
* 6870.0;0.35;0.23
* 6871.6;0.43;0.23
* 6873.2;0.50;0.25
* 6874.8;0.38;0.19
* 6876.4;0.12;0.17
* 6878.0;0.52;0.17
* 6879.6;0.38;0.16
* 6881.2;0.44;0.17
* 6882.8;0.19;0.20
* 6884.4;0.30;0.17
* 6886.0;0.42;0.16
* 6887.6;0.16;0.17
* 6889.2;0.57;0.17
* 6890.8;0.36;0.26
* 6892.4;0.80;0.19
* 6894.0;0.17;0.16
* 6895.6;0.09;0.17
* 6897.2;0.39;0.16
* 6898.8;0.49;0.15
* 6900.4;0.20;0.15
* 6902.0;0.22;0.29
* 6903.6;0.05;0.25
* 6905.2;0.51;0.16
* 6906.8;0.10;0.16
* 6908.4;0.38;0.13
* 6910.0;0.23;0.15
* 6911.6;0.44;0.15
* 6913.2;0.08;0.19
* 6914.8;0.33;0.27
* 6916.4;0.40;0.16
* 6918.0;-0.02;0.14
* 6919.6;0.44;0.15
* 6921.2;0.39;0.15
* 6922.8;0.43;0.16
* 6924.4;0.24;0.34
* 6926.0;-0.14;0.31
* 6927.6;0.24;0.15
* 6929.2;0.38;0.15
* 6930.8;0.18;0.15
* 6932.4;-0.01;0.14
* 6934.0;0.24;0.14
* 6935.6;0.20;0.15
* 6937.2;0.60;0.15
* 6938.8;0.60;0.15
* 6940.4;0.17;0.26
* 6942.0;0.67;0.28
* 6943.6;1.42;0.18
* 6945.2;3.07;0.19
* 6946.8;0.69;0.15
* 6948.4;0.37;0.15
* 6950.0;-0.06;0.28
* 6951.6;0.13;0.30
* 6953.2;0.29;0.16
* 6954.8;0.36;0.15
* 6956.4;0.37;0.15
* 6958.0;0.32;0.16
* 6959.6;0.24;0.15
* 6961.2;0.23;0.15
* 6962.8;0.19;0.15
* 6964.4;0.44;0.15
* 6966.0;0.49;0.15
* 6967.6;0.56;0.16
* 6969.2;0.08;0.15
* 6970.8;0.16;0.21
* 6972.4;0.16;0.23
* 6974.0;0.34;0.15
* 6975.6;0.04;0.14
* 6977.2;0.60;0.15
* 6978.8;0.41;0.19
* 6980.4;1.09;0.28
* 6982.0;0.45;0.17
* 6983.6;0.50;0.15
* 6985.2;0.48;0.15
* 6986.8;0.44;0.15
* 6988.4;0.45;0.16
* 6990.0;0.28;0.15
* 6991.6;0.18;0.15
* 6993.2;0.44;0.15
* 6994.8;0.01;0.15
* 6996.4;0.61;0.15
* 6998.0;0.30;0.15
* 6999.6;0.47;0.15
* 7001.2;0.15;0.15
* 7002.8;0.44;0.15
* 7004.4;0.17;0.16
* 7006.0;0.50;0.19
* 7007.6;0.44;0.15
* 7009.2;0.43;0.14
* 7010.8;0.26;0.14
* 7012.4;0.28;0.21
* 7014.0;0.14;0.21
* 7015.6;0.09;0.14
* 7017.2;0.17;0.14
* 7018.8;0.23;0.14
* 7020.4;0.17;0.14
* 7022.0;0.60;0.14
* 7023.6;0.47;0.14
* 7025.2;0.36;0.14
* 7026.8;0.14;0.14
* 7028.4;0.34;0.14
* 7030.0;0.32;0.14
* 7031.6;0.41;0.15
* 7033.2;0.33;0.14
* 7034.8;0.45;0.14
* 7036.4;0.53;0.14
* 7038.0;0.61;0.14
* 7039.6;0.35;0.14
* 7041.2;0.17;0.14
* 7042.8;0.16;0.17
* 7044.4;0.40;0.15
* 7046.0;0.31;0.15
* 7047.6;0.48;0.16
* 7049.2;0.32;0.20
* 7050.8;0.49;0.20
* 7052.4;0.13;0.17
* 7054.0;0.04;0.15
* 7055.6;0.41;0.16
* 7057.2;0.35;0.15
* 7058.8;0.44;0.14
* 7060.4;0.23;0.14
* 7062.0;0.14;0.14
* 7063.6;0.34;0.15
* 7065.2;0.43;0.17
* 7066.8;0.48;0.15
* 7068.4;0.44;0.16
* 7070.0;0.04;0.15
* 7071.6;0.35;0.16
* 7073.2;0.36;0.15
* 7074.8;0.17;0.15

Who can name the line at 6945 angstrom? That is H-alpha 6563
